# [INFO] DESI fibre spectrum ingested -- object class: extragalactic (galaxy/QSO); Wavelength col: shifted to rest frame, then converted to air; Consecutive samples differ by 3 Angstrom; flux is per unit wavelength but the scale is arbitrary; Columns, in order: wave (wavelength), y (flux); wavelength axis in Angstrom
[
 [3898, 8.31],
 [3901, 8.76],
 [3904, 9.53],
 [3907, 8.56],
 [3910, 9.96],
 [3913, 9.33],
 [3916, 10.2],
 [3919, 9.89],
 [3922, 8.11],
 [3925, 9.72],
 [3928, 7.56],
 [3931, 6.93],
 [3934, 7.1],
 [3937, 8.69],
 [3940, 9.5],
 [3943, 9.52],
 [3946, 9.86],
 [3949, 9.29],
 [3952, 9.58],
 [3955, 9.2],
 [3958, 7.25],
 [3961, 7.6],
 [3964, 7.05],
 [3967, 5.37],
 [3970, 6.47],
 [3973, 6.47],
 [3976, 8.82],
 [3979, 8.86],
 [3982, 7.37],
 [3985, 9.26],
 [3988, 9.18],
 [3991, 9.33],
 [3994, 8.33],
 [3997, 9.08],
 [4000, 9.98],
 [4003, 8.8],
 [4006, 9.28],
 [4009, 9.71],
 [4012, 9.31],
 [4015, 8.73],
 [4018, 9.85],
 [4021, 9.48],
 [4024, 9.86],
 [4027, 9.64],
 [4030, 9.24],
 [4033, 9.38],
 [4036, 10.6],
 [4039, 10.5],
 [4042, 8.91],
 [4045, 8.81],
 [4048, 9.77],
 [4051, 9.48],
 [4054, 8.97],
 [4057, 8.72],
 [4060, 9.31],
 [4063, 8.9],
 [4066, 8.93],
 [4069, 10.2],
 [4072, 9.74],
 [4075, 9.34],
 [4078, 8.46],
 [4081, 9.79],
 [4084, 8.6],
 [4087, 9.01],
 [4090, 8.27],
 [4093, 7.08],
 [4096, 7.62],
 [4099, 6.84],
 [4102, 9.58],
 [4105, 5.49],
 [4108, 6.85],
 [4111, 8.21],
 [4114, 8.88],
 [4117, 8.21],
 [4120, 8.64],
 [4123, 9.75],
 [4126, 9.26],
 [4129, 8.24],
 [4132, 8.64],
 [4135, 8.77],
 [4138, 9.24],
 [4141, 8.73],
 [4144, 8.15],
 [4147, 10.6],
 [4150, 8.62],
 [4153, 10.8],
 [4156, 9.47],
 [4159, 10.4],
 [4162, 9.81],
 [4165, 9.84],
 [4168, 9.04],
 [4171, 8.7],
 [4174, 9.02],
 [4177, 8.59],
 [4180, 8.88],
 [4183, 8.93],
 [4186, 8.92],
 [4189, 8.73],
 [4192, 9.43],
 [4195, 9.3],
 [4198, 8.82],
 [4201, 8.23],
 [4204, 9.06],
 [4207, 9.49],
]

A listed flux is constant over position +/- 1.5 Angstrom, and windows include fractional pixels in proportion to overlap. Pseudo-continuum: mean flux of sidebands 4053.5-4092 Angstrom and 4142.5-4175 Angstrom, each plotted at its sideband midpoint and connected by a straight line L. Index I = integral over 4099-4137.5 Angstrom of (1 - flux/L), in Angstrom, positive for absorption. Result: 4.0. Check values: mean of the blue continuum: 9.07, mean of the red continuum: 9.5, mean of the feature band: 8.34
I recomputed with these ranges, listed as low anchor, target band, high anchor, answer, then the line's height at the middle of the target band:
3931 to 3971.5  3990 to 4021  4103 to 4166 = -3.3 Angstrom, 8.36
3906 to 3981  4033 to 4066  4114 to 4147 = -2.7 Angstrom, 8.67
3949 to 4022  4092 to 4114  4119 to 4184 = 3.7 Angstrom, 9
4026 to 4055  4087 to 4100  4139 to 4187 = 2.4 Angstrom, 9.43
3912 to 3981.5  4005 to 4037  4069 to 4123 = -4.5 Angstrom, 8.35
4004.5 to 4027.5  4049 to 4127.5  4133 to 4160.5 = 6.7 Angstrom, 9.44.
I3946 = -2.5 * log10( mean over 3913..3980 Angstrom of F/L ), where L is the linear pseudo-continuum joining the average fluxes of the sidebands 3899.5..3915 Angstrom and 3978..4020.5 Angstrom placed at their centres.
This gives 0.11 mag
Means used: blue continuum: 9.26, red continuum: 9.09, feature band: 8.34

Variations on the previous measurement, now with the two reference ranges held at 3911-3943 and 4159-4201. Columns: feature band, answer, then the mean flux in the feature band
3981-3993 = 0.00 mag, 8.83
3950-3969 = 0.15 mag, 7.69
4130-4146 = 0.04 mag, 8.75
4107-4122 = 0.09 mag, 8.25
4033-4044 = -0.11 mag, 9.86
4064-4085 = -0.04 mag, 9.3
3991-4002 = -0.03 mag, 9.14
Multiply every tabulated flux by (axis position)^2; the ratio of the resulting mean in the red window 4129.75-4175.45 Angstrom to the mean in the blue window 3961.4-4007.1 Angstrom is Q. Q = 1.23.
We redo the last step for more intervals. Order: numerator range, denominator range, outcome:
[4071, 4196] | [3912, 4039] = 1.08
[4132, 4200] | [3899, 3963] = 1.17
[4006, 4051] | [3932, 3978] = 1.22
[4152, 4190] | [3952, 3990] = 1.31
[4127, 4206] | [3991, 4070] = 1.04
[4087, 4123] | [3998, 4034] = 0.88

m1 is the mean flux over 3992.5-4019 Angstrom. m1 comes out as 9.22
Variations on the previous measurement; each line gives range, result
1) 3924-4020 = 8.53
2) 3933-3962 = 8.81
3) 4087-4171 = 8.71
